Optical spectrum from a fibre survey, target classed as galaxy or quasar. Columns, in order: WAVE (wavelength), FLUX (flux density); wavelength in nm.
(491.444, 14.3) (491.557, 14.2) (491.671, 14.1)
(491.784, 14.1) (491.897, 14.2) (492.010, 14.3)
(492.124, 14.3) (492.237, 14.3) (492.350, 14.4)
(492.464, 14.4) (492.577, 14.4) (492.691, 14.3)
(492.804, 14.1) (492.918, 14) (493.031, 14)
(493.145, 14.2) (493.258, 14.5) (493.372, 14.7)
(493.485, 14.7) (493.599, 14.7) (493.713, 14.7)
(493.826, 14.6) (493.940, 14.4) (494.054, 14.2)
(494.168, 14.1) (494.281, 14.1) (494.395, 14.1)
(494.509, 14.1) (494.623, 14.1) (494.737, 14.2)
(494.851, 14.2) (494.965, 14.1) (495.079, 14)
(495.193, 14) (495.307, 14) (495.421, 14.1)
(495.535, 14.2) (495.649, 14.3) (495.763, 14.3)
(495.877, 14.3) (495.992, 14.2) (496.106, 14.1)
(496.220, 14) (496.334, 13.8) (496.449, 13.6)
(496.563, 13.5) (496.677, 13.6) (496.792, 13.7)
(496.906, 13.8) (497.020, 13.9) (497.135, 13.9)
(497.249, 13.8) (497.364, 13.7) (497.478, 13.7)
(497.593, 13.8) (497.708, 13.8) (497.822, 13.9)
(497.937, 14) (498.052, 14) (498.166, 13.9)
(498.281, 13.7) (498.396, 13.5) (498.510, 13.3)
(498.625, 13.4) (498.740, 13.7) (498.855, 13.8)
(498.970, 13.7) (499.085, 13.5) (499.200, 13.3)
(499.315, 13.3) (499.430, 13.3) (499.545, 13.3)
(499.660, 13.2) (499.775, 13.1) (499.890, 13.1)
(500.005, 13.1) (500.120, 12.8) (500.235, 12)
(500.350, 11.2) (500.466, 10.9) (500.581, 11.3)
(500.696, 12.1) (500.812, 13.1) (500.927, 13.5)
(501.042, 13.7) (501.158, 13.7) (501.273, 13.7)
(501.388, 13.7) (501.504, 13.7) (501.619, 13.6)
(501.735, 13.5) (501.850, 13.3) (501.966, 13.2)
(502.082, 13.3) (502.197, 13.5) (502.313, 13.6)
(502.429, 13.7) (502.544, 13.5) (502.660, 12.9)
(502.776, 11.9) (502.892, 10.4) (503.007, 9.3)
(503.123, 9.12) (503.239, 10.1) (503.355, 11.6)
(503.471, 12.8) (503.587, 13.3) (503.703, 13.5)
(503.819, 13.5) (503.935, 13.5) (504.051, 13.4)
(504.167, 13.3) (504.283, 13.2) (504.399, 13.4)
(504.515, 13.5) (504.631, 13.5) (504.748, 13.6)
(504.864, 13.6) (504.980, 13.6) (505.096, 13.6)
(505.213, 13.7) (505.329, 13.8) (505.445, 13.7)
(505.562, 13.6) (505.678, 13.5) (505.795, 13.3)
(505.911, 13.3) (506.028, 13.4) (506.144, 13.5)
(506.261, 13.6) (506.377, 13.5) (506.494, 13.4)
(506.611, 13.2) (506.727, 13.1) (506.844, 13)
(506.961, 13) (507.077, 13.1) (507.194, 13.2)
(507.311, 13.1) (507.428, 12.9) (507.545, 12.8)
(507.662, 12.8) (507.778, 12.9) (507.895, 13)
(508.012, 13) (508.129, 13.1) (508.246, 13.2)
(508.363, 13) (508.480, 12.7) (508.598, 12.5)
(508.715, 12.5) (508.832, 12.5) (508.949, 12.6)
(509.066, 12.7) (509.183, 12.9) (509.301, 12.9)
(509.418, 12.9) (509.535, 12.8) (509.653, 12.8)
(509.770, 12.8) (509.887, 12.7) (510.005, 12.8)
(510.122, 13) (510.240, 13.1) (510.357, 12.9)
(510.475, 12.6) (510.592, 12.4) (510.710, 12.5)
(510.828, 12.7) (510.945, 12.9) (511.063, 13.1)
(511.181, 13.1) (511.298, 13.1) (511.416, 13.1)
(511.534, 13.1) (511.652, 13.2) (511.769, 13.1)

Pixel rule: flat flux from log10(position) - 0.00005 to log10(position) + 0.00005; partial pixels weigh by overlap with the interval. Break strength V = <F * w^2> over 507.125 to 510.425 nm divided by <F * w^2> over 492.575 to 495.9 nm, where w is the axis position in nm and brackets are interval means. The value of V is 0.96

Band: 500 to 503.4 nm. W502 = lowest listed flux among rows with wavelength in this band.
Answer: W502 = 9.12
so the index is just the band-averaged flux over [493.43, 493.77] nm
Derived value 14.7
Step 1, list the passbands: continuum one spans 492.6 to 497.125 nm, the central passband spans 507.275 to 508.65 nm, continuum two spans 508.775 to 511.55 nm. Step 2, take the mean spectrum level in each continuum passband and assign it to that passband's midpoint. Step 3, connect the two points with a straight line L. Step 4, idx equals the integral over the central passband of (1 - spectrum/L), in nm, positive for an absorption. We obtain 0.011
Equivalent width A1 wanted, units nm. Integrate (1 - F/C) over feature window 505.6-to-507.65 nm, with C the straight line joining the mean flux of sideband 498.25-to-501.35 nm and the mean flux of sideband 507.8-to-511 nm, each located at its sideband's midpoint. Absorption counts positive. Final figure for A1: -0.06 nm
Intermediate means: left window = 13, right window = 12.8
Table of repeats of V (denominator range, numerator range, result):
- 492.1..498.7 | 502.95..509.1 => 0.96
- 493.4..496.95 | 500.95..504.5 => 0.94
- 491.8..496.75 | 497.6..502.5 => 0.96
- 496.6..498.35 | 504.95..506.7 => 1.01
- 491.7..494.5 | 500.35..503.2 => 0.91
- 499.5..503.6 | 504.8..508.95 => 1.07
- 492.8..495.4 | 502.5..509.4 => 0.95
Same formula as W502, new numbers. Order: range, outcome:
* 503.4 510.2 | 12.5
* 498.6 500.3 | 12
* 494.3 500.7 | 10.9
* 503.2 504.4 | 10.1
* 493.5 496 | 14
